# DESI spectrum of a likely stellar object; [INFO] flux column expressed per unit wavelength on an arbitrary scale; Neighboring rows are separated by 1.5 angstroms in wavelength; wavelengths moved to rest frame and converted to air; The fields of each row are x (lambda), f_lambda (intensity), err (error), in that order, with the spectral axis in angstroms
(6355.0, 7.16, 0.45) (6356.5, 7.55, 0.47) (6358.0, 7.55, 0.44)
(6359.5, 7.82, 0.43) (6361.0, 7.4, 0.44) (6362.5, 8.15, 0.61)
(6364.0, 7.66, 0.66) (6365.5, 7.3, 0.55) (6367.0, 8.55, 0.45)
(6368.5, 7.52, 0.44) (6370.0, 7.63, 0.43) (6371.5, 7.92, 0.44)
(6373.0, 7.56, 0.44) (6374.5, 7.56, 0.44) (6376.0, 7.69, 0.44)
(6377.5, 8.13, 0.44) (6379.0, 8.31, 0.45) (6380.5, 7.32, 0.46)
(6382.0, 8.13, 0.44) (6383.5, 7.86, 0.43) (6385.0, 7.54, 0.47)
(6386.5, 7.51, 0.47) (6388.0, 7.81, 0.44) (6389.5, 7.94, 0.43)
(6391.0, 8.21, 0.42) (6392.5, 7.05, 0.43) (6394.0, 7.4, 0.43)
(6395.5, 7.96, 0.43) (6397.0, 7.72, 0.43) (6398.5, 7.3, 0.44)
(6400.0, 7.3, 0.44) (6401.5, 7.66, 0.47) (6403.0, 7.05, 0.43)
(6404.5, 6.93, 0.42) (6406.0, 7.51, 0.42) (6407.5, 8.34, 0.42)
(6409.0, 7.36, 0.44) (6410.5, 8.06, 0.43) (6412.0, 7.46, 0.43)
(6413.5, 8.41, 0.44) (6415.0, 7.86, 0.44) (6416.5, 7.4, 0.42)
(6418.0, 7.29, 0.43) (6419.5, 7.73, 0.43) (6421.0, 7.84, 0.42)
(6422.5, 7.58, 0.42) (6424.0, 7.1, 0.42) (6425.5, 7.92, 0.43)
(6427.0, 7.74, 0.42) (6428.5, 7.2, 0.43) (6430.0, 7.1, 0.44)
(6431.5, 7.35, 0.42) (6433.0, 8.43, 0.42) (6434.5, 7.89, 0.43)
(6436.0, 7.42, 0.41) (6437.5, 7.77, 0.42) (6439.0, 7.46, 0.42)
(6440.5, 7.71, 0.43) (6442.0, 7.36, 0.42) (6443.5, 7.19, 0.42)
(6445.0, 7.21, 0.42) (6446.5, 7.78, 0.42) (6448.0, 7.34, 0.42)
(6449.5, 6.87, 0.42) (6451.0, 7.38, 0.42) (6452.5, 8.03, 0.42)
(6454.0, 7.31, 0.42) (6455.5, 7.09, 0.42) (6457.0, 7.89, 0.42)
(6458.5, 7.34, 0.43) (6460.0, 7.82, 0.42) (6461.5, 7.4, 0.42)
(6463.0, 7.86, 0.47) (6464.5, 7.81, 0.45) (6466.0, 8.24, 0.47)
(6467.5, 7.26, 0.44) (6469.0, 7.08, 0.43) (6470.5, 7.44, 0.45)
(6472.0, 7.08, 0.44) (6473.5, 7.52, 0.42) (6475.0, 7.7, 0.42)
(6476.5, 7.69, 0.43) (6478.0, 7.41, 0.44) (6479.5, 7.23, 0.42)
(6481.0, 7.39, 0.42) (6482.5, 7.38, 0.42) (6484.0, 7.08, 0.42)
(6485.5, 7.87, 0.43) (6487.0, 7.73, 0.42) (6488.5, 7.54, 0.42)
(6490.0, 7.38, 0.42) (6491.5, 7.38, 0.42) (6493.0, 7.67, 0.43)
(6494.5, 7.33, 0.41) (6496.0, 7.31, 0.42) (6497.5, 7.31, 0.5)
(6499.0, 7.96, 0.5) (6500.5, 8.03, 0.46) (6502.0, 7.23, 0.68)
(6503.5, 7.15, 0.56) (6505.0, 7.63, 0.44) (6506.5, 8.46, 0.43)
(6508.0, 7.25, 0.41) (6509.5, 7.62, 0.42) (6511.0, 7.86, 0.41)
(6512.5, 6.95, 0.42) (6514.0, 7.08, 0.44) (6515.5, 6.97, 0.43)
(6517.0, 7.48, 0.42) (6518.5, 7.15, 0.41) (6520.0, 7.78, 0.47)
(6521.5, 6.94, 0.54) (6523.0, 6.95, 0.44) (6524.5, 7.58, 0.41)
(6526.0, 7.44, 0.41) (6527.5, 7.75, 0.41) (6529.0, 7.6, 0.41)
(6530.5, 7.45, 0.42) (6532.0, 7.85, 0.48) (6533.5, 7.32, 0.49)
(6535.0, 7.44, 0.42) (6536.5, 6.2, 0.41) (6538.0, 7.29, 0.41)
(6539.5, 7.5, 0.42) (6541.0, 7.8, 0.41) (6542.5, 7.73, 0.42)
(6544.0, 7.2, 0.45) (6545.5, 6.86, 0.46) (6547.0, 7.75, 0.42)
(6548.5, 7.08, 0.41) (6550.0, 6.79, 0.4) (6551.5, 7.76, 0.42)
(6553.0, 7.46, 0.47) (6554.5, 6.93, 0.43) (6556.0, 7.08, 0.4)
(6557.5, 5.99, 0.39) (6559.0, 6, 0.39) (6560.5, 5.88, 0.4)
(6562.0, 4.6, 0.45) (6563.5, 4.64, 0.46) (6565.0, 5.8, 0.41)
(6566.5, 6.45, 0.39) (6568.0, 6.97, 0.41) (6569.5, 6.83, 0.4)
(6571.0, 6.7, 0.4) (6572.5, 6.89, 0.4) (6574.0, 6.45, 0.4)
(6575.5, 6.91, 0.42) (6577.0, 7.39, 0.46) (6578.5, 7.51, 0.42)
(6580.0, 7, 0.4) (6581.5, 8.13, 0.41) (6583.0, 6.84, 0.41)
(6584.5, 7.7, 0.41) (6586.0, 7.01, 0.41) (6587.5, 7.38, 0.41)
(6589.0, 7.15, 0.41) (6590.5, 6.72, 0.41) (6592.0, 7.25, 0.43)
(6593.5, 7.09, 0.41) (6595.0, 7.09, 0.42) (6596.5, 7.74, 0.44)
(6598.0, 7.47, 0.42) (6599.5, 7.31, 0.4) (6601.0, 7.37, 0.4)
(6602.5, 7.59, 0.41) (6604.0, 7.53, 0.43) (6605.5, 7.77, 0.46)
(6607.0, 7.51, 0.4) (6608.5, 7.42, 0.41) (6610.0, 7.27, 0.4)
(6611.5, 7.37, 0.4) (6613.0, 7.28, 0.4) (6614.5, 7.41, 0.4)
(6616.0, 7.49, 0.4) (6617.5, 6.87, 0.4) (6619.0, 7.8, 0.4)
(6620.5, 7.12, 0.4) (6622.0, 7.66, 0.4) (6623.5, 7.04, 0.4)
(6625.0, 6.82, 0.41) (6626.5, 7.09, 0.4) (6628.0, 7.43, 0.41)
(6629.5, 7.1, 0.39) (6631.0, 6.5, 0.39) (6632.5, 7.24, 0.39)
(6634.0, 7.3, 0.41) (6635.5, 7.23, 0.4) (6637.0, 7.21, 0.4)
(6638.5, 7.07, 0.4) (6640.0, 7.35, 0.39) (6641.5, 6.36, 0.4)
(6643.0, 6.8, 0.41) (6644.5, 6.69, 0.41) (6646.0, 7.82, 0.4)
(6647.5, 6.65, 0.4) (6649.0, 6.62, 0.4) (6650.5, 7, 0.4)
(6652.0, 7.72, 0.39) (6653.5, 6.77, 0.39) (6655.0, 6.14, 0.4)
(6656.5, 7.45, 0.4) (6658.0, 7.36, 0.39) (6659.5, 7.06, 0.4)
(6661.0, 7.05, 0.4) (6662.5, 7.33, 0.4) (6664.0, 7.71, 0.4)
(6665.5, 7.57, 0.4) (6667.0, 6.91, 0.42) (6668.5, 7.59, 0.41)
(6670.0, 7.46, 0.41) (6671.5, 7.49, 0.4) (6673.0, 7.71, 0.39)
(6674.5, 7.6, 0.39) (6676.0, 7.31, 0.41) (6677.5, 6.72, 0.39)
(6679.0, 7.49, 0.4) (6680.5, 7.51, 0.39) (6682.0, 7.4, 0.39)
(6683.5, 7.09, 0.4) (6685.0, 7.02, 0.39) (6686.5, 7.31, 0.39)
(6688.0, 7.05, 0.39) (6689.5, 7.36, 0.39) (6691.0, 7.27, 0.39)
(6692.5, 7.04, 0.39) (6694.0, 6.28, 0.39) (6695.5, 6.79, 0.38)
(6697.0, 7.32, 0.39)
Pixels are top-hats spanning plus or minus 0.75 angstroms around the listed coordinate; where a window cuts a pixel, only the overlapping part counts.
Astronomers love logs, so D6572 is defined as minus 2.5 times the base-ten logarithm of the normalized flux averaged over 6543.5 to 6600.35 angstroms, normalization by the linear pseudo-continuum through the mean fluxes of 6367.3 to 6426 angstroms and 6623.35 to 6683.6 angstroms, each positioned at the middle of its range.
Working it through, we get 0.067 mag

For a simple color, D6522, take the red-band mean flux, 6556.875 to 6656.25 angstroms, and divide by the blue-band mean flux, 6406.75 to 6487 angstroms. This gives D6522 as 0.93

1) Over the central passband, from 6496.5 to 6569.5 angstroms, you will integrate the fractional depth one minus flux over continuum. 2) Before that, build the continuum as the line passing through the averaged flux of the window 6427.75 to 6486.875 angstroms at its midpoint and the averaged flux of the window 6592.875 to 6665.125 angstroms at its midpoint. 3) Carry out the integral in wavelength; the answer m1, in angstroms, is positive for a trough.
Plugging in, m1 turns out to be 2.5 angstroms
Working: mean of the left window 7.5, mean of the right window 7.21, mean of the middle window 7.12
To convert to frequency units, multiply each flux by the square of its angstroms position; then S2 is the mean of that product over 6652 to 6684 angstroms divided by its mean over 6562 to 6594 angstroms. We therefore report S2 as 1.1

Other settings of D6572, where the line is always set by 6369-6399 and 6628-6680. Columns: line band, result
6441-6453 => 0.03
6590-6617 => -0.02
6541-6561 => 0.06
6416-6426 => 0.02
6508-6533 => 0.01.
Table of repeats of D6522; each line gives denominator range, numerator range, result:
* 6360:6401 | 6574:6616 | 0.95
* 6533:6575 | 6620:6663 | 1.05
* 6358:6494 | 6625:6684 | 0.94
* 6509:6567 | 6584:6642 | 1.03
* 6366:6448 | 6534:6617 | 0.92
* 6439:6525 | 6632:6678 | 0.96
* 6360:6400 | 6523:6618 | 0.92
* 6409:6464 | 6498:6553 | 0.98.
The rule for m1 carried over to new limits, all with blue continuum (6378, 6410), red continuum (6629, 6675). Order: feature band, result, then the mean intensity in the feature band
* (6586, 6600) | 0.07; 7.23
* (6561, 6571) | 1.87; 5.94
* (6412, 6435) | -0.20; 7.65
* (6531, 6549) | 0.06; 7.34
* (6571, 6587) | 0.28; 7.16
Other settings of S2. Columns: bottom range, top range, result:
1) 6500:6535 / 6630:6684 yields 1.00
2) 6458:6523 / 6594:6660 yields 1.00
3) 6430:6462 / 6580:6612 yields 1.03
